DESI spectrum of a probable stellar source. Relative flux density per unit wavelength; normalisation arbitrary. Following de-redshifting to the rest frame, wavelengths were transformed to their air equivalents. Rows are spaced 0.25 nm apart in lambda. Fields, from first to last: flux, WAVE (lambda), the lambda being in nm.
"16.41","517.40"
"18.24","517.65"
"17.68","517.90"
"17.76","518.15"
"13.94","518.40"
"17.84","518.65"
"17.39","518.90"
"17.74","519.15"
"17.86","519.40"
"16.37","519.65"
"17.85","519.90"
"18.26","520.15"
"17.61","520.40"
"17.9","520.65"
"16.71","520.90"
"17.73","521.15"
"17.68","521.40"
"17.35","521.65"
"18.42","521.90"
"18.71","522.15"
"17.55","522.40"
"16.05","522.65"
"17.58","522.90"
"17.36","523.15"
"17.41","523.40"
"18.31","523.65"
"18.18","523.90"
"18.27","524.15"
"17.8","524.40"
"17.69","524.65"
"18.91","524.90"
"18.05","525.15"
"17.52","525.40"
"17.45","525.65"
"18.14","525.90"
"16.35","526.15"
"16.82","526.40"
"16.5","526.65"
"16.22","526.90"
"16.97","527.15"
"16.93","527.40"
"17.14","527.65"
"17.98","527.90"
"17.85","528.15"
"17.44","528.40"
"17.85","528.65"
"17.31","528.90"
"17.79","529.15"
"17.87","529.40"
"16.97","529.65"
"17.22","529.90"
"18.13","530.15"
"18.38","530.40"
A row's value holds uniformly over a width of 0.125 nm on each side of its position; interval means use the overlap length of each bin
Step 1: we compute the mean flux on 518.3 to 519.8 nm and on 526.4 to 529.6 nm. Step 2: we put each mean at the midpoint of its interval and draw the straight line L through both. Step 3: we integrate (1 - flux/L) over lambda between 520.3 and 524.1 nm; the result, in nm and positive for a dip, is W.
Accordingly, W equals -0.13 nm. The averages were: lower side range 16.9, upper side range 17.3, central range 17.6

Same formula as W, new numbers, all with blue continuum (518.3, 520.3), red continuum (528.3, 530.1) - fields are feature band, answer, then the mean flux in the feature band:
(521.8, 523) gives -0.024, 17.6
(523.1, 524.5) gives -0.046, 17.9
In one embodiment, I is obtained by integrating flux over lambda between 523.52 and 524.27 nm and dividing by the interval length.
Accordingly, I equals 18.2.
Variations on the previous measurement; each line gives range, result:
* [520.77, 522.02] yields 17.6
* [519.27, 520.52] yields 17.6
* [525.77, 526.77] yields 17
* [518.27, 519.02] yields 16.4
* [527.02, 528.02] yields 17.2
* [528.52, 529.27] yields 17.6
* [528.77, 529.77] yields 17.5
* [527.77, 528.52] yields 17.8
